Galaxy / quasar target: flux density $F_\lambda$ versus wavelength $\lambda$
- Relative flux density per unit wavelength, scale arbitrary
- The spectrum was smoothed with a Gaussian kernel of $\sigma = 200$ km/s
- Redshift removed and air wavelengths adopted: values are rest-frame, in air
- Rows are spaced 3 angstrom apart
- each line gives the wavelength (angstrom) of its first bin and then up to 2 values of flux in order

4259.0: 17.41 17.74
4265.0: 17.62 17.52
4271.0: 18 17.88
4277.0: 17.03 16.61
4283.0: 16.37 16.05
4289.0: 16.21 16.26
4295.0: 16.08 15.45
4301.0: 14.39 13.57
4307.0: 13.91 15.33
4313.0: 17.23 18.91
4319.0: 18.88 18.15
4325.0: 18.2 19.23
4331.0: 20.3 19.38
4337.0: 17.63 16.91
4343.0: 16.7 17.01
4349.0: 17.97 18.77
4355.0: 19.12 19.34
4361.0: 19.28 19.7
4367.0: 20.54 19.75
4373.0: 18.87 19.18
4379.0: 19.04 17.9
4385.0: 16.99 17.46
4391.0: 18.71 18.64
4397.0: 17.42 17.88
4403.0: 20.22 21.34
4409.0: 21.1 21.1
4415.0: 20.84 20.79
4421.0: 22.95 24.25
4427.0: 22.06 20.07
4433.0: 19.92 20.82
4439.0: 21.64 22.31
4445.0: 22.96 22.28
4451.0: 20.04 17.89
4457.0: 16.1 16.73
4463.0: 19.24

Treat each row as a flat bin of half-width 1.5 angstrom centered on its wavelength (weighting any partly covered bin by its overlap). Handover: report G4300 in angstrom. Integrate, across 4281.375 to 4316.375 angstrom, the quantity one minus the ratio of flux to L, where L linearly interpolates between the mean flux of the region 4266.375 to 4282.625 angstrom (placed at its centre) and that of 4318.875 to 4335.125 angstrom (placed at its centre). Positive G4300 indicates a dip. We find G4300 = 4.6 angstrom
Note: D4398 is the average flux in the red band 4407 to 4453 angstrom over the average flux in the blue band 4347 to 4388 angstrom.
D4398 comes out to 1.1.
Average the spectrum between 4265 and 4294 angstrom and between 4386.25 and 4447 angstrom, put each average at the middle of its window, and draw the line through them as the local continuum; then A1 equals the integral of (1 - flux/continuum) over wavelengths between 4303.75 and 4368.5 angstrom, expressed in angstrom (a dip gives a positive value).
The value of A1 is 1.3 angstrom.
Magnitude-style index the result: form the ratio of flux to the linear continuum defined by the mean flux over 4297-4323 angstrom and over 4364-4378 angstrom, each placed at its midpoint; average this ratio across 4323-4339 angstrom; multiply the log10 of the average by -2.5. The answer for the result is -0.09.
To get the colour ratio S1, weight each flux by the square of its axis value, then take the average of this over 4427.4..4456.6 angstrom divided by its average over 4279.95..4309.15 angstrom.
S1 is 1.44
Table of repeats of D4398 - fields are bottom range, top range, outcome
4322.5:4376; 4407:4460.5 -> 1.11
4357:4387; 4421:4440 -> 1.13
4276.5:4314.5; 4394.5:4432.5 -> 1.32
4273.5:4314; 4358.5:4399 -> 1.18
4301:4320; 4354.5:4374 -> 1.22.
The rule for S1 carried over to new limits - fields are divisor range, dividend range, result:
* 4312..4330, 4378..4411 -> 1.05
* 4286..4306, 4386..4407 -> 1.28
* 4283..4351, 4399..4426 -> 1.31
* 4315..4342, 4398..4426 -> 1.18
